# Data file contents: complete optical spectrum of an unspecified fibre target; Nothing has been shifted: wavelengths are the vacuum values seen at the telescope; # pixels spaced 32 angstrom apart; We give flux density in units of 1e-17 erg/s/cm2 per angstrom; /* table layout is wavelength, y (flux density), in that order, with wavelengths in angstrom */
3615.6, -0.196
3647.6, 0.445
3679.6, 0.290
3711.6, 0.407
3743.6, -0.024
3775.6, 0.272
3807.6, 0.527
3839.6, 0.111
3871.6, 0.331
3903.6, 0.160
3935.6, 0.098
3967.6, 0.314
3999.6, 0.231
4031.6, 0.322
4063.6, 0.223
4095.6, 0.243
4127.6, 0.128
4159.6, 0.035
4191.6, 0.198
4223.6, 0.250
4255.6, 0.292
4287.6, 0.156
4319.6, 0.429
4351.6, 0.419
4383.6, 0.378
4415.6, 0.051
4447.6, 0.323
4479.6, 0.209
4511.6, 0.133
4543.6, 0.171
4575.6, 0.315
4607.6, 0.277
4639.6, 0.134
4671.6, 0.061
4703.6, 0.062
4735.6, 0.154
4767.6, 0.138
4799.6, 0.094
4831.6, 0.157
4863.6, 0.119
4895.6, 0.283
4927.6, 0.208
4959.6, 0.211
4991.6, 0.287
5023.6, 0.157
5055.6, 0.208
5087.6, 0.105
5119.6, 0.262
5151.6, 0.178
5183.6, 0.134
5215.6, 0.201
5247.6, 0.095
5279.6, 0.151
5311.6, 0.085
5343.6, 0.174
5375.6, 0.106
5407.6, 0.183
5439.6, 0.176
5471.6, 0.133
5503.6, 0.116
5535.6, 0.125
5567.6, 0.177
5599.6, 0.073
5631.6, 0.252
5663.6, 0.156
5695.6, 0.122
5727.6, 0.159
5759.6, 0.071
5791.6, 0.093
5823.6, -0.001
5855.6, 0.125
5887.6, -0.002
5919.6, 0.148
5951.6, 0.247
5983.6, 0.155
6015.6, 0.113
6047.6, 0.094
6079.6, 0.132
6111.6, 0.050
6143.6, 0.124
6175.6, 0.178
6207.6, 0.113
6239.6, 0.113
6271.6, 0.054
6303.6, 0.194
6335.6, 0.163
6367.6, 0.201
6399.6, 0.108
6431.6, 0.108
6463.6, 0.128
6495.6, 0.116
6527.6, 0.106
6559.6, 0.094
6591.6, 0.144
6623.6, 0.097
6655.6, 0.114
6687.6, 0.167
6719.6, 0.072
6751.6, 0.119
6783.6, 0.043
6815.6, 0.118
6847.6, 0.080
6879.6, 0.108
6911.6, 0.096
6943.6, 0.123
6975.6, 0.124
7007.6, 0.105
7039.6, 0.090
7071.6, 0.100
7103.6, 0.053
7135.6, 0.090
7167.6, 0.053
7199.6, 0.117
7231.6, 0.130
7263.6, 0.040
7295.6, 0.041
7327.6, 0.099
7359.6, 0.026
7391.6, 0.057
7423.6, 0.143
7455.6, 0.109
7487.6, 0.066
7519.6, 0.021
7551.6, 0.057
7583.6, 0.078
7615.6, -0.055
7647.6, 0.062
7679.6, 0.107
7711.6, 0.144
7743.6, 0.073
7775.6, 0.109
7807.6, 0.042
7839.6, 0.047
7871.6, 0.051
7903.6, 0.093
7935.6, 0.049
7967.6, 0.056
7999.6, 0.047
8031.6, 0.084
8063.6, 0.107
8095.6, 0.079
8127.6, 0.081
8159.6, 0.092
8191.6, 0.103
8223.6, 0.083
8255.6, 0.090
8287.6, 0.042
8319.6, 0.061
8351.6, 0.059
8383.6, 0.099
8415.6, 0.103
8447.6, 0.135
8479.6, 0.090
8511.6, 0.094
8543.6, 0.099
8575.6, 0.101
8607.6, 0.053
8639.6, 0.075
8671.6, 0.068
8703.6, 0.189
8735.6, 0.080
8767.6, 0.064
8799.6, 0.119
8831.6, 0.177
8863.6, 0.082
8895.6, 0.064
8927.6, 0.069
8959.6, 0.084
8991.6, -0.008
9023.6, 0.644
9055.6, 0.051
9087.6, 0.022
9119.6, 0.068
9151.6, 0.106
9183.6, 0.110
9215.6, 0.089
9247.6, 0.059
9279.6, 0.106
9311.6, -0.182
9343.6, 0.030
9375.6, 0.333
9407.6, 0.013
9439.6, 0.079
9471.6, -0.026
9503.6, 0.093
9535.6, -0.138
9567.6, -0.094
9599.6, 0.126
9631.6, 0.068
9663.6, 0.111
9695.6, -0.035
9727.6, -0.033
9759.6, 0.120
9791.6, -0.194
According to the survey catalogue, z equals 1.419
